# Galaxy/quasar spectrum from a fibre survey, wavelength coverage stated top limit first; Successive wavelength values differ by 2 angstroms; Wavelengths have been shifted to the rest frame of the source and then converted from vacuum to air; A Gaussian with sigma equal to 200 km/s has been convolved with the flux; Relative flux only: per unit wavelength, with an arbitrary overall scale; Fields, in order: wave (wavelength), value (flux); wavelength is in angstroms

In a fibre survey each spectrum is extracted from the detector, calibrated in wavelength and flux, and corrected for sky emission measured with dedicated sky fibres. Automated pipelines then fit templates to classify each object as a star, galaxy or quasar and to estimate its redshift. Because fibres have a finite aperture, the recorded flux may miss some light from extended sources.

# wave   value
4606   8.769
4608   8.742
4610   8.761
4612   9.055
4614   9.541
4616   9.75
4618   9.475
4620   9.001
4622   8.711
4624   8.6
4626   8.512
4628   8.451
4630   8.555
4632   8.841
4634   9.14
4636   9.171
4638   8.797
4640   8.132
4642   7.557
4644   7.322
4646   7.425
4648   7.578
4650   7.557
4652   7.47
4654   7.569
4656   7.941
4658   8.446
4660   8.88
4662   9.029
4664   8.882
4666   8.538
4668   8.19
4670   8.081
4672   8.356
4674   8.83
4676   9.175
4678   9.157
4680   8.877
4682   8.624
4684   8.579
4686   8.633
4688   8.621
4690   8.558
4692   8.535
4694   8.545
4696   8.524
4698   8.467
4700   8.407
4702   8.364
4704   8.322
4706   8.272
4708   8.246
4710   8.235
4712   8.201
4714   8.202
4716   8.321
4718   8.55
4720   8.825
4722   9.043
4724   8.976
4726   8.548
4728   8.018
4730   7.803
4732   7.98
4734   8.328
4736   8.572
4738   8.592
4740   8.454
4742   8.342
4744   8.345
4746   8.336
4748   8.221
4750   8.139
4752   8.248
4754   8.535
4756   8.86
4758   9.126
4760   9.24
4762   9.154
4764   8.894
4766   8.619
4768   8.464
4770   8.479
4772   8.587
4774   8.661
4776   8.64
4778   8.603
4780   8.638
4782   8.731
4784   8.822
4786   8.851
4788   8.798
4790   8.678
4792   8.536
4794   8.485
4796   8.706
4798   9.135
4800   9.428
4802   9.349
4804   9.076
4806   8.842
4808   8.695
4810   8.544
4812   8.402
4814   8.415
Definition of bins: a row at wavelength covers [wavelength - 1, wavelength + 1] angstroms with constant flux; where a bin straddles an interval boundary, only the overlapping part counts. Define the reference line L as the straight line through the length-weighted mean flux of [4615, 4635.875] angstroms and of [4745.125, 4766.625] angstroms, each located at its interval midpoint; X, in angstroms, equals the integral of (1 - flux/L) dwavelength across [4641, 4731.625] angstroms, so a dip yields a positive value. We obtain 4.5 angstroms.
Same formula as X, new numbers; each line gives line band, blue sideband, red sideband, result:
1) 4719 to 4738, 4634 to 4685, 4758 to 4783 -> 0.3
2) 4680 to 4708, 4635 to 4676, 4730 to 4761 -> -0.6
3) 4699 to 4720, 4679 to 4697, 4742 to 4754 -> 0.4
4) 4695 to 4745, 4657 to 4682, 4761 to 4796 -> 1.7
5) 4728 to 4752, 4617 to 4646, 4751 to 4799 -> 1.1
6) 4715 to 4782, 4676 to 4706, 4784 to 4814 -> 1.2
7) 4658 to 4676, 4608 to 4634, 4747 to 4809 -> 0.5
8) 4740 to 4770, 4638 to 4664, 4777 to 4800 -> -0.1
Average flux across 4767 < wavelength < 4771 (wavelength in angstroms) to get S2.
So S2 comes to 8.47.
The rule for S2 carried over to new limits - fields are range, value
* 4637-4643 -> 8.16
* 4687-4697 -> 8.56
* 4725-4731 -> 8.12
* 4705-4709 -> 8.26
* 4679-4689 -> 8.67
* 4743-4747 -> 8.34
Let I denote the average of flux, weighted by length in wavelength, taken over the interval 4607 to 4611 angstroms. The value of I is 8.75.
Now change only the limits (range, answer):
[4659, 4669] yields 8.7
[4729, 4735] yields 8.04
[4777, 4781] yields 8.62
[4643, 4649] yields 7.44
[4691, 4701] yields 8.5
